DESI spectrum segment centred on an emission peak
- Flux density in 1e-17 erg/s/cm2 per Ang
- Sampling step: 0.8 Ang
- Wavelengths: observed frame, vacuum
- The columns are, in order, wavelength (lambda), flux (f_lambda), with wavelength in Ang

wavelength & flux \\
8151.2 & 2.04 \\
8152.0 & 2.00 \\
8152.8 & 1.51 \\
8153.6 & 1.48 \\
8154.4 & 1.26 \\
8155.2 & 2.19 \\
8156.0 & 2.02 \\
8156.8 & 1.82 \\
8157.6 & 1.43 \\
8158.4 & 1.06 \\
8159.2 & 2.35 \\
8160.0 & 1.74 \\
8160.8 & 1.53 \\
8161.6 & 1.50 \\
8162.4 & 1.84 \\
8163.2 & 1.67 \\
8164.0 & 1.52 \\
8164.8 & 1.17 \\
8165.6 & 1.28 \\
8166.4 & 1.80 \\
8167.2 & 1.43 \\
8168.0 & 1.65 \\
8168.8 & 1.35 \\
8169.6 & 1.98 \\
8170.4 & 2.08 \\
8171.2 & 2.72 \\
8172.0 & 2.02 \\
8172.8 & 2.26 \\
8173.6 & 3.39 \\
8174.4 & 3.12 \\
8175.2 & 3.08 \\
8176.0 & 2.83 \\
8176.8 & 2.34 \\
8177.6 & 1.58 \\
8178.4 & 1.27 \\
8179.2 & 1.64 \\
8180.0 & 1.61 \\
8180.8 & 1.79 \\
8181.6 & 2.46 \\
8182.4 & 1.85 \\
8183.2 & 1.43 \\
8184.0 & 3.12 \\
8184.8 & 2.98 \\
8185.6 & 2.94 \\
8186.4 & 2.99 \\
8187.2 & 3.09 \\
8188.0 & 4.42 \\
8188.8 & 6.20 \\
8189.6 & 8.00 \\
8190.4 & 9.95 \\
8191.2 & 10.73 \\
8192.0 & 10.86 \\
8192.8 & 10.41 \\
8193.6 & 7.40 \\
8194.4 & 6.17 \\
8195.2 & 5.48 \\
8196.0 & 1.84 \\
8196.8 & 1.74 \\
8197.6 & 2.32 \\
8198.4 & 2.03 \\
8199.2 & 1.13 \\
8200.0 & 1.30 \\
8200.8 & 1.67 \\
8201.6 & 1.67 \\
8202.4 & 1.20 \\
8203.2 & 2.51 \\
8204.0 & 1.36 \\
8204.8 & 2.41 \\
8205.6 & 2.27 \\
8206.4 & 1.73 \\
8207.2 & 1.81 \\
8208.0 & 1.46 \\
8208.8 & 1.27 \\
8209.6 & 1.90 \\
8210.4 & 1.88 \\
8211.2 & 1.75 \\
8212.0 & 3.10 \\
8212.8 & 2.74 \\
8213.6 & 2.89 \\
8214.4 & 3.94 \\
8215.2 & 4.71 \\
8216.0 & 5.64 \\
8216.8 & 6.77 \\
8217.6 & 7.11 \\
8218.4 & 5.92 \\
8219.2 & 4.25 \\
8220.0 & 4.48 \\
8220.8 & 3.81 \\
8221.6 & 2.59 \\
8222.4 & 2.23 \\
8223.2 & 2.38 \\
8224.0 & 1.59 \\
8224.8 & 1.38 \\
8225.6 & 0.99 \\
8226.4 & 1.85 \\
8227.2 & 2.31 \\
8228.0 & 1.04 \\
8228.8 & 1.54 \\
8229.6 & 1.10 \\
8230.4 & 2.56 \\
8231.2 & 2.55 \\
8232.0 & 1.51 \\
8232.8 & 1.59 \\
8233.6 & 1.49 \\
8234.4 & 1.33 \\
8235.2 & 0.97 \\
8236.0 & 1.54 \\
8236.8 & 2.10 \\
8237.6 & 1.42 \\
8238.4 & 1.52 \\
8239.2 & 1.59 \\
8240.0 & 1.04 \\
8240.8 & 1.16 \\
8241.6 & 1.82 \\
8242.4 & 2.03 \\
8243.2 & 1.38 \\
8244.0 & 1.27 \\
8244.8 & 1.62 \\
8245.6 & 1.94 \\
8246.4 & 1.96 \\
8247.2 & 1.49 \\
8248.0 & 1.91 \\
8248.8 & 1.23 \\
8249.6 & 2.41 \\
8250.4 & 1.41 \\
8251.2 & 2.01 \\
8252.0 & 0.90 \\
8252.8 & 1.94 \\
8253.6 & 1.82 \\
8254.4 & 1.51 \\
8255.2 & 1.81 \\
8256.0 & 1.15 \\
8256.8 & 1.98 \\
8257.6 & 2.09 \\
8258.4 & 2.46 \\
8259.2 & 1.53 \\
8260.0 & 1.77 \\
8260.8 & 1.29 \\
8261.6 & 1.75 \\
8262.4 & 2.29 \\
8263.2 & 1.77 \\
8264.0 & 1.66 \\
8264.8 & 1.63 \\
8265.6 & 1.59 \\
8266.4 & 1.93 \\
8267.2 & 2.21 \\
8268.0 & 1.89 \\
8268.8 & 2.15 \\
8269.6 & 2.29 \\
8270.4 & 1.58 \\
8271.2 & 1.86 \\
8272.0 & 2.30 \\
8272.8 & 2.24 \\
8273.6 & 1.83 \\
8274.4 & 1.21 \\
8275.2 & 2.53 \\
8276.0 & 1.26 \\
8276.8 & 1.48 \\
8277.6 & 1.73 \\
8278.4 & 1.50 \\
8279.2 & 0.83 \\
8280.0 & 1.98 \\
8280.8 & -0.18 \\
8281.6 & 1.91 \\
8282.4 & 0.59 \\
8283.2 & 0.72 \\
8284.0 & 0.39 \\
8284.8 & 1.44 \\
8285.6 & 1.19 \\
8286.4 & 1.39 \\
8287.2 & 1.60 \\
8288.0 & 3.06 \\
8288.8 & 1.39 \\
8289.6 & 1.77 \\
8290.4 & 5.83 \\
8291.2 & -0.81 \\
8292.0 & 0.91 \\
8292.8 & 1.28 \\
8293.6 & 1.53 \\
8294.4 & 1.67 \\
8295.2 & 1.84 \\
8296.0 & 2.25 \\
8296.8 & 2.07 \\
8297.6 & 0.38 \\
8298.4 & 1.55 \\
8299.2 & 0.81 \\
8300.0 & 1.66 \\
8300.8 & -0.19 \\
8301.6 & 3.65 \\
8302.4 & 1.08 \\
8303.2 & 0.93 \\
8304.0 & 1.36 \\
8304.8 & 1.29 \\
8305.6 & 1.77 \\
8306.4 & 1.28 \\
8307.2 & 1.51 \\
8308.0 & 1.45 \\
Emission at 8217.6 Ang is [N II]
